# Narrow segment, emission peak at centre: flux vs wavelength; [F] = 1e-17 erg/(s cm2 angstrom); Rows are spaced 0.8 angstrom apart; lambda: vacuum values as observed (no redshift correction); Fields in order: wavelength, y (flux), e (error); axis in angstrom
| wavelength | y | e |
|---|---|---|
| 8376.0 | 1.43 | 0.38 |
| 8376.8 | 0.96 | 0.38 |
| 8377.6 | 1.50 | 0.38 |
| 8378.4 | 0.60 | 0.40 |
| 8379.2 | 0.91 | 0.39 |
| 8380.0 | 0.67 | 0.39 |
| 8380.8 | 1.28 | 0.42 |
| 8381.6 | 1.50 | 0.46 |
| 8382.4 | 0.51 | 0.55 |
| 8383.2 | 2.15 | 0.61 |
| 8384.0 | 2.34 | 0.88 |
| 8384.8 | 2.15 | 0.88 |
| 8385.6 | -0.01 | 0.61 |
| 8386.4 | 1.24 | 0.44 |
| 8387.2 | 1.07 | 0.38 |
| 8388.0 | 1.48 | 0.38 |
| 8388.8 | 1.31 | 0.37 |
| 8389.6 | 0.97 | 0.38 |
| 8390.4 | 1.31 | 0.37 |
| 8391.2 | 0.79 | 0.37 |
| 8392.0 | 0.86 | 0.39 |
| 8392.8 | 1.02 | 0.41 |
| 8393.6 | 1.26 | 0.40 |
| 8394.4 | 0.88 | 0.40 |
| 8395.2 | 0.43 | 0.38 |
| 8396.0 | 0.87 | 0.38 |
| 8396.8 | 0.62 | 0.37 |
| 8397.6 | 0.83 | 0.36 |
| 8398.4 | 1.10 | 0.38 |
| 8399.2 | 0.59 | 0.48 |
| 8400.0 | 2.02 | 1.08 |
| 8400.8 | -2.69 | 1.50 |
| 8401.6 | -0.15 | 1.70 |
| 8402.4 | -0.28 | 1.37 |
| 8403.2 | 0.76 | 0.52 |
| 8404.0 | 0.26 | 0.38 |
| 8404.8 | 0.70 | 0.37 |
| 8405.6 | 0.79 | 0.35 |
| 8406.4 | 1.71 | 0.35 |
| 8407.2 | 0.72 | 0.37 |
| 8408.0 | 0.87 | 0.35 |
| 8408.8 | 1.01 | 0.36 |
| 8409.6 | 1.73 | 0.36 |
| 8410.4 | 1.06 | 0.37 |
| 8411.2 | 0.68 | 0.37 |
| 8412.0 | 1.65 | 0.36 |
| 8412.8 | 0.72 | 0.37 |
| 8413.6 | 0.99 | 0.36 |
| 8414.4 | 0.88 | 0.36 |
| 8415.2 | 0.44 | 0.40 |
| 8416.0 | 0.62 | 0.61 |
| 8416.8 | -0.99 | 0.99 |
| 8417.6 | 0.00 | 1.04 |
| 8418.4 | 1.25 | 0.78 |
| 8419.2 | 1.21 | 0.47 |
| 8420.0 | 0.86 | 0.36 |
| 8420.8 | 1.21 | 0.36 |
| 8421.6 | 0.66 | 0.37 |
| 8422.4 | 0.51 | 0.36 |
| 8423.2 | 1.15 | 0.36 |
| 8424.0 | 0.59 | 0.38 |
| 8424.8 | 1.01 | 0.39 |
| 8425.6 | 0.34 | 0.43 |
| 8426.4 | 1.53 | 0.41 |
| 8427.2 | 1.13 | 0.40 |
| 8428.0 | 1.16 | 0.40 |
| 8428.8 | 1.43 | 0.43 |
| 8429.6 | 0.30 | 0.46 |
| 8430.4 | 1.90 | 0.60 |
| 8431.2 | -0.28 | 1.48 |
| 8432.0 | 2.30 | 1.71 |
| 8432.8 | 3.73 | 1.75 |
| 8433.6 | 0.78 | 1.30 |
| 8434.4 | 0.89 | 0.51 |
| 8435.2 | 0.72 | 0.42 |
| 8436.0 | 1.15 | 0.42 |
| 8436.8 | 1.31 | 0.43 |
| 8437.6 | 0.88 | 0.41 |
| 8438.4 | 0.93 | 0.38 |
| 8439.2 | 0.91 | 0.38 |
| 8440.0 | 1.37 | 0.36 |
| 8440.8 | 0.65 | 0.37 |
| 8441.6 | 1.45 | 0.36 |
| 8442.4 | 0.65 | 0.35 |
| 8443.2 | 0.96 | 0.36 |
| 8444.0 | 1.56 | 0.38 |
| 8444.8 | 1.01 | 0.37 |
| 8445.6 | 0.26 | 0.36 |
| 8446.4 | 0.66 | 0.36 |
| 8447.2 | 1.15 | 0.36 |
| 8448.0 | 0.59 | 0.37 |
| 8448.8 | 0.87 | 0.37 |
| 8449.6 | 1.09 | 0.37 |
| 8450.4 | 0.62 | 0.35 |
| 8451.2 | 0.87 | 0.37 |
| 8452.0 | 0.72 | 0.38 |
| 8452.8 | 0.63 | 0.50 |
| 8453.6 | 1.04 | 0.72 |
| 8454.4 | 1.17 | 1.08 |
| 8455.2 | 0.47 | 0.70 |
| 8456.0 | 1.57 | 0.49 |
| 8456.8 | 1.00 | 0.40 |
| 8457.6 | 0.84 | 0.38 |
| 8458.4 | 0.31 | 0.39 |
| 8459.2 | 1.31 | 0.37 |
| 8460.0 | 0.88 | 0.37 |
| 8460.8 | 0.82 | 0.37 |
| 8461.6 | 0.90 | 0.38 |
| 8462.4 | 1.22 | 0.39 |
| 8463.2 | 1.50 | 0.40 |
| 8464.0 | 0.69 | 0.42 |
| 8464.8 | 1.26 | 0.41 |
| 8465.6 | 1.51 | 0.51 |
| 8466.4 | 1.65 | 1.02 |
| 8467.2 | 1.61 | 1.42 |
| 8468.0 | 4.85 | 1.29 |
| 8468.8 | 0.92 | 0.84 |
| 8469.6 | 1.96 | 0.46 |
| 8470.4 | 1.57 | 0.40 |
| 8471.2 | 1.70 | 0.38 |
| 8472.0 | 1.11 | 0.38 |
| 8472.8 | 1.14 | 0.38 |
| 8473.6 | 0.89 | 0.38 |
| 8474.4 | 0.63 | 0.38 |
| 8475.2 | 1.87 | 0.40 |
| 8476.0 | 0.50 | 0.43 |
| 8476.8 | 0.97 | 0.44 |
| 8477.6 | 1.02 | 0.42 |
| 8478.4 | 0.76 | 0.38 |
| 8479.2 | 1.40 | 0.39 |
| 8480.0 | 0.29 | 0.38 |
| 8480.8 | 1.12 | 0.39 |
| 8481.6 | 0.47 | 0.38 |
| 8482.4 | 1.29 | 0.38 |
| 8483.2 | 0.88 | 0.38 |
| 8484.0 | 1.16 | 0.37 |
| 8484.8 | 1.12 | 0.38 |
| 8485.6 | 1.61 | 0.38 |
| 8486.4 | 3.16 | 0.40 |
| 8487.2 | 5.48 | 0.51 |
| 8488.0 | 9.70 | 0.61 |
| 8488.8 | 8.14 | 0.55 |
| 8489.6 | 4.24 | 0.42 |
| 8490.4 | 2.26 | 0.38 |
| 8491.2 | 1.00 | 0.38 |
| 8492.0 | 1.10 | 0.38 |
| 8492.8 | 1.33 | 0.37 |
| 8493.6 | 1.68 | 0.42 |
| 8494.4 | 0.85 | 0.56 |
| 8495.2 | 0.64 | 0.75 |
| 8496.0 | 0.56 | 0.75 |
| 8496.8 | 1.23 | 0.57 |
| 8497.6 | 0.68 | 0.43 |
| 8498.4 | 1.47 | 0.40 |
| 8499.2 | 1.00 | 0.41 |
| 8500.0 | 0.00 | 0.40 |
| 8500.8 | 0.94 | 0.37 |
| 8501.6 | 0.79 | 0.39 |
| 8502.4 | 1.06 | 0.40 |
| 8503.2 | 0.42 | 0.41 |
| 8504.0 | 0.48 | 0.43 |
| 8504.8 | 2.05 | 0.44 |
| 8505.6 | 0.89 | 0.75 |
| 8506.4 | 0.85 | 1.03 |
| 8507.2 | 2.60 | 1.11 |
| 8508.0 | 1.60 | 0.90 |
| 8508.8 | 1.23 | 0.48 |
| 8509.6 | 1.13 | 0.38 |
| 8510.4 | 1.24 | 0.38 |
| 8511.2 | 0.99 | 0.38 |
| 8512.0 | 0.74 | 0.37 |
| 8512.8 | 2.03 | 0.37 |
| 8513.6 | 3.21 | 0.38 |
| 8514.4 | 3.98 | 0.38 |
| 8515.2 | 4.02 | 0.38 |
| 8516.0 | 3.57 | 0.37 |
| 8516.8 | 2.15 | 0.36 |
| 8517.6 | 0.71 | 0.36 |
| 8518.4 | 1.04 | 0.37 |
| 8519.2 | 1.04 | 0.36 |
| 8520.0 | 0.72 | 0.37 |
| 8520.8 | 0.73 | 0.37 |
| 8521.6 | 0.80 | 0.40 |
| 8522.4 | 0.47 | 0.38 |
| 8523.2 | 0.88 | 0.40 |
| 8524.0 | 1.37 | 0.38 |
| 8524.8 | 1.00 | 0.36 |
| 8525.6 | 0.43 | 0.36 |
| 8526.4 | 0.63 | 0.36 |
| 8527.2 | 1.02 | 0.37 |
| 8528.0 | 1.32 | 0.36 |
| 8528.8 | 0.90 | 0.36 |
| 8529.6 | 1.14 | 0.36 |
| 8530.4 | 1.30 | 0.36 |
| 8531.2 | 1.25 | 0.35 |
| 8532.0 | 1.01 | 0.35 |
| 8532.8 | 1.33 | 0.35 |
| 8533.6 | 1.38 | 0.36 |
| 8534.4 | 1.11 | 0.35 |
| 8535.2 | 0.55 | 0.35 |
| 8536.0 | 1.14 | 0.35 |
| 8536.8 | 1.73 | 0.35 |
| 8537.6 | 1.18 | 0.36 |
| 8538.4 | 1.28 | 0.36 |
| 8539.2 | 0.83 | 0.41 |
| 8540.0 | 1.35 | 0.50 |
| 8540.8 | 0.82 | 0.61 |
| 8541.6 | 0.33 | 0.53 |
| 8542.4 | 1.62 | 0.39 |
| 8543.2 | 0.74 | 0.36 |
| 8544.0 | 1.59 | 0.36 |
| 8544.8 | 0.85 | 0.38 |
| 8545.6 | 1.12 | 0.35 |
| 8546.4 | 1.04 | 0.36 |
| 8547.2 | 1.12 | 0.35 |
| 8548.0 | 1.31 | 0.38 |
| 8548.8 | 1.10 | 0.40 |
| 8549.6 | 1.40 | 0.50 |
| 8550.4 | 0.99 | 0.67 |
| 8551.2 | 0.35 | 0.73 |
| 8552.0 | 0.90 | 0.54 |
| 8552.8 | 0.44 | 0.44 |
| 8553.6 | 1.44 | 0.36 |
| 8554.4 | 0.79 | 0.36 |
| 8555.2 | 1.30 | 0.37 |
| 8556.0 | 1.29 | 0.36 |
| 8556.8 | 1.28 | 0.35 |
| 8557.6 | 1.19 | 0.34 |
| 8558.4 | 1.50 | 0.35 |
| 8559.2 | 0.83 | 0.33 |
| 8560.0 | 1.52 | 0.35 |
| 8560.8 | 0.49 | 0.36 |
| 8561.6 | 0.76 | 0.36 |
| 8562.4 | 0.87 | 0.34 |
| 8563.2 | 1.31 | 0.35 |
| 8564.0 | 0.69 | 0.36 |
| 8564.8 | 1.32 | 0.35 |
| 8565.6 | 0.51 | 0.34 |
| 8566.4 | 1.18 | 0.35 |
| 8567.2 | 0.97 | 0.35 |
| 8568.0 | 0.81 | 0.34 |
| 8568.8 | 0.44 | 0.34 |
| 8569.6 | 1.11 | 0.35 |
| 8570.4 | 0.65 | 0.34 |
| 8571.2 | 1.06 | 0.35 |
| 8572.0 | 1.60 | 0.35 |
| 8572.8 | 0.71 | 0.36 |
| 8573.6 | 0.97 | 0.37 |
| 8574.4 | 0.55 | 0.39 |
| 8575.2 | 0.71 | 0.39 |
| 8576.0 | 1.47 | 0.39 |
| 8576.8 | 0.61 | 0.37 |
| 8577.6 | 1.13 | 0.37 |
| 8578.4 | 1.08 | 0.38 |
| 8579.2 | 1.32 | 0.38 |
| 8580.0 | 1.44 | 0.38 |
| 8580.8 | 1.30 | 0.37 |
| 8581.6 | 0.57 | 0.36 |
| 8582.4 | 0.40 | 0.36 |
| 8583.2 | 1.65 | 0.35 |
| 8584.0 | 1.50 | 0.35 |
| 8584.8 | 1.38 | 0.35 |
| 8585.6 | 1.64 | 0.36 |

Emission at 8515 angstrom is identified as [N II] 6583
